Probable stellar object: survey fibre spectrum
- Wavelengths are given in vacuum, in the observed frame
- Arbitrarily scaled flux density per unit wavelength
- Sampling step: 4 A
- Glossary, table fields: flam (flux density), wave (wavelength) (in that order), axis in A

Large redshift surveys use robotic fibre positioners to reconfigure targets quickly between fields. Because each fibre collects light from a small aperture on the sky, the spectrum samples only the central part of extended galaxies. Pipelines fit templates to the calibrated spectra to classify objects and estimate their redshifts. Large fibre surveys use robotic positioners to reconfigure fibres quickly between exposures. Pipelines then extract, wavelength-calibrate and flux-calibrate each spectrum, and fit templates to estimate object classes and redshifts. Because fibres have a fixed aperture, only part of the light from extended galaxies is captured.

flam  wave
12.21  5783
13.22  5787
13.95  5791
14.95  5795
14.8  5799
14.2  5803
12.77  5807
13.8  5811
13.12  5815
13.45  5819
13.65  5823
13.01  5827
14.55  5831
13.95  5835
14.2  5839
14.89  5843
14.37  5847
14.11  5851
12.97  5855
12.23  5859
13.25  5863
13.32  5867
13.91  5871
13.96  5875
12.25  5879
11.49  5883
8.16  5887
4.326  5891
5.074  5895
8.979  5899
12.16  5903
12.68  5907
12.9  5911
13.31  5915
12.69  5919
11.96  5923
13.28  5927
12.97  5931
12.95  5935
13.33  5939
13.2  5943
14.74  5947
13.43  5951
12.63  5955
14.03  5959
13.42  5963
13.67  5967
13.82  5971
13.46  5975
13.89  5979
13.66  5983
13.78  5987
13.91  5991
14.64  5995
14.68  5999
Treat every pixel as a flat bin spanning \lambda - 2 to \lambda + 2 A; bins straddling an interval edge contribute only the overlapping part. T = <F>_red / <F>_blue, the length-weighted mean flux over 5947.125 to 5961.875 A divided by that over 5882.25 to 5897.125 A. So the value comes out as 1.96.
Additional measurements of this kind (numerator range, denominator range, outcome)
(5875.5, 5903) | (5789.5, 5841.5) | 0.65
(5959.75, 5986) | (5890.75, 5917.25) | 1.33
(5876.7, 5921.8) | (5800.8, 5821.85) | 0.77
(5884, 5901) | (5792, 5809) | 0.49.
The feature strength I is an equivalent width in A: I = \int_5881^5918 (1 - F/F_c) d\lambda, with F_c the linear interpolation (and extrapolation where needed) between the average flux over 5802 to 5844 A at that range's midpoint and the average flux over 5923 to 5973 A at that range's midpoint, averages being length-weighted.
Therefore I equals 9.7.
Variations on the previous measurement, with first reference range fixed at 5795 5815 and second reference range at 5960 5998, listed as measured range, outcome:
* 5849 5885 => 2.2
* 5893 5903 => 4.2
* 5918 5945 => 1.8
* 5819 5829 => 0.4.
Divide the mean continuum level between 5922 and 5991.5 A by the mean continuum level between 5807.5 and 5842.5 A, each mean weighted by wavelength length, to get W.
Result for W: 1.0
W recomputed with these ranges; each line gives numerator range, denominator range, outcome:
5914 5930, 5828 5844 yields 0.90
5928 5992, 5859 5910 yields 1.24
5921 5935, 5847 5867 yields 0.96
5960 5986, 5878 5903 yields 1.60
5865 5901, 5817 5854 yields 0.73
